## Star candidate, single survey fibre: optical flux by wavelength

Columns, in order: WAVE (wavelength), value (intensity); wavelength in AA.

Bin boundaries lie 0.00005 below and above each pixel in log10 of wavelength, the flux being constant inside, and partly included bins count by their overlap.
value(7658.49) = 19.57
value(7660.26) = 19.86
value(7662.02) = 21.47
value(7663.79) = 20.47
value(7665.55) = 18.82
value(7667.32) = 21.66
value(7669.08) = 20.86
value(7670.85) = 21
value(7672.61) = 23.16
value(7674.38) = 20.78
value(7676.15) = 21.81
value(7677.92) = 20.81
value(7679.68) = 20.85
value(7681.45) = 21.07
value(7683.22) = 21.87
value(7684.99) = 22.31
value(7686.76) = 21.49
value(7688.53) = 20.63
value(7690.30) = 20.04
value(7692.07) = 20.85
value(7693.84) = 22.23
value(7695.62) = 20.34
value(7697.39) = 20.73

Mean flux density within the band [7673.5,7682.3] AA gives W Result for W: 21.1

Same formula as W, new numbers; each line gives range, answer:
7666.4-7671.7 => 21.1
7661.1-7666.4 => 20.3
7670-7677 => 21.7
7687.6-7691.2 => 20.4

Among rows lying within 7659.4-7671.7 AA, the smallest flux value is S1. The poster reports 18.82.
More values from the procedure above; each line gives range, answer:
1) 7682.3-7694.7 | 20.04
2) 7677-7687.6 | 20.81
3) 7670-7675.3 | 20.78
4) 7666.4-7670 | 20.86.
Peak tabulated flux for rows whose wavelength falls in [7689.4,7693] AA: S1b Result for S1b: 20.85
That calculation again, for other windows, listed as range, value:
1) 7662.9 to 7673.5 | 23.16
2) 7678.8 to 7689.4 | 22.31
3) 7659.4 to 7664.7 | 21.47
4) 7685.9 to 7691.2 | 21.49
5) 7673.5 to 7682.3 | 21.81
